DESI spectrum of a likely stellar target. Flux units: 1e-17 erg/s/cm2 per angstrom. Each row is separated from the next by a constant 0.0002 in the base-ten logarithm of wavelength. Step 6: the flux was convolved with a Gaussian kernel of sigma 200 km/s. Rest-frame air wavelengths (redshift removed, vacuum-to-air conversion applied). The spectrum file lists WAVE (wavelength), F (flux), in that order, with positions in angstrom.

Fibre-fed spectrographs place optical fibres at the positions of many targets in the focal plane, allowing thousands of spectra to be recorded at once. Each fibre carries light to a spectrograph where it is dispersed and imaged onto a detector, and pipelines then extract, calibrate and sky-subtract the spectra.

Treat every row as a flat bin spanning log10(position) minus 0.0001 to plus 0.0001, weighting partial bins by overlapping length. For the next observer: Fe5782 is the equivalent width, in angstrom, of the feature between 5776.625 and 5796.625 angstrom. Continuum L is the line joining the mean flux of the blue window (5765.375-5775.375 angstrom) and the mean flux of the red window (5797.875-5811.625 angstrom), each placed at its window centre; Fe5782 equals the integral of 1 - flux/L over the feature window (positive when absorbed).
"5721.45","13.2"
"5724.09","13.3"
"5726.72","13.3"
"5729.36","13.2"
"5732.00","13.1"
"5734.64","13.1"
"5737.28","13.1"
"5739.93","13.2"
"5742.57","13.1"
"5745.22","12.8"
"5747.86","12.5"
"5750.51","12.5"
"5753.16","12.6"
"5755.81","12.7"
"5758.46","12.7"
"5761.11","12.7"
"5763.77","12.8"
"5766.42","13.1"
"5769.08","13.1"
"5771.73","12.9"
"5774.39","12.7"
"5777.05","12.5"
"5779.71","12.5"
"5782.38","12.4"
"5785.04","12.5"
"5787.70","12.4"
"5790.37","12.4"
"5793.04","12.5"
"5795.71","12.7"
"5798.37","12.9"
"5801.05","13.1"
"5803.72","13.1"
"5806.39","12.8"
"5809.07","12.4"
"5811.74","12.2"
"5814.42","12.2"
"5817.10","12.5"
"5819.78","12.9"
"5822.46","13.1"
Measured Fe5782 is 0.6 angstrom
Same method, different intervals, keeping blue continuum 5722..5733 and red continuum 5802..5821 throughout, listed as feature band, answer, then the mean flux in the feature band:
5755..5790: 0.6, 12.7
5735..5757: 0.4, 12.8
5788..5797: 0.2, 12.5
